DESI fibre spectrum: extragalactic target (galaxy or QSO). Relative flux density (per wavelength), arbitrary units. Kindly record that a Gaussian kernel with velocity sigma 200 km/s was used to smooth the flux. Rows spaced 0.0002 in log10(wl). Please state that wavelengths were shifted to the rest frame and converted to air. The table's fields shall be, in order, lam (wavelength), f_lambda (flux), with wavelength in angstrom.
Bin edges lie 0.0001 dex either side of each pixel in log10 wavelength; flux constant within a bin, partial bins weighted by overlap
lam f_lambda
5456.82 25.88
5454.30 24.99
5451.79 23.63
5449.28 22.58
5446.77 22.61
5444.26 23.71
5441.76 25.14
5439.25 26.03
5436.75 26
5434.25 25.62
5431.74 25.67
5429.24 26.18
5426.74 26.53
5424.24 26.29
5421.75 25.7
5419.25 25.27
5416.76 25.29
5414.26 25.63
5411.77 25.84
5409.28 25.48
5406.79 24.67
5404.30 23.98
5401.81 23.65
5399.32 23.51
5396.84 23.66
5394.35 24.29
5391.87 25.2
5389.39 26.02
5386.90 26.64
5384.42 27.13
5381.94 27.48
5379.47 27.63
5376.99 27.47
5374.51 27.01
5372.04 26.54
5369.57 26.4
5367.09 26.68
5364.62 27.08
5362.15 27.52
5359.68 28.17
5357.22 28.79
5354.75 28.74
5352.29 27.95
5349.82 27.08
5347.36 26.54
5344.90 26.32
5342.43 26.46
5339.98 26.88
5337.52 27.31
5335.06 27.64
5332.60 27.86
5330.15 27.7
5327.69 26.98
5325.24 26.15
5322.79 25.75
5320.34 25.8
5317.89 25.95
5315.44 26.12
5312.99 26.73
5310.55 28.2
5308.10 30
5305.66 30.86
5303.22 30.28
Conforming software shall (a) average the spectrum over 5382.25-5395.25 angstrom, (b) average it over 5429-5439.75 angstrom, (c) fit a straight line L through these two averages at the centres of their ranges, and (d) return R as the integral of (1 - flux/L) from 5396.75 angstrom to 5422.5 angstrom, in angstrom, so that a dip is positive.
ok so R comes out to 1.1 angstrom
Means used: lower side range 26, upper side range 25.9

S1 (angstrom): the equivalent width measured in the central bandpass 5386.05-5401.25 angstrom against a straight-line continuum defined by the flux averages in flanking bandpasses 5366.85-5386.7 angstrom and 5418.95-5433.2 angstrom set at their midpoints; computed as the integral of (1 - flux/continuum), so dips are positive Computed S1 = 1.08 angstrom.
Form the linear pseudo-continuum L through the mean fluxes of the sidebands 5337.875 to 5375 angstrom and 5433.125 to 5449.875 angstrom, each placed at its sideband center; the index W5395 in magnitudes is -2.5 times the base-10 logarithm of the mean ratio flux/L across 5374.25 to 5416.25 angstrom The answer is 0.02 mag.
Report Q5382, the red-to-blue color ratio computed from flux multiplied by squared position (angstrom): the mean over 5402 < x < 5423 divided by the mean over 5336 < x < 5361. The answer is 0.94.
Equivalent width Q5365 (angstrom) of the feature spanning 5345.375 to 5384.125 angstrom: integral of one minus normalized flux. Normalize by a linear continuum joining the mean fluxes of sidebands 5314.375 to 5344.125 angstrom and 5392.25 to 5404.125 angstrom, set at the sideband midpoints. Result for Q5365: -3.26 angstrom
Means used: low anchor 26.7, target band 27.4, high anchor 23.9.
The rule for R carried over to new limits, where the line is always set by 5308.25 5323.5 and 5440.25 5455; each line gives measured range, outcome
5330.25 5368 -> -2.1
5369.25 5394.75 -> -1.4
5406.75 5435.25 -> -1.6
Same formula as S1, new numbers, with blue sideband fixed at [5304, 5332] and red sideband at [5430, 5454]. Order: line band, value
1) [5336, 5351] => 0.0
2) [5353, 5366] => -0.8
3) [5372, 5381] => -0.4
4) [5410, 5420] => -0.1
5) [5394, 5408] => 0.9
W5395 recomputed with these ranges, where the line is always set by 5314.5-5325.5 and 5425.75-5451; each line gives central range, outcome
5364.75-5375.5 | -0.05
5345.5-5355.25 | -0.07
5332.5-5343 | -0.06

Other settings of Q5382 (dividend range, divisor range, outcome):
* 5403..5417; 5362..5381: 0.94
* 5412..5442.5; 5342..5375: 0.97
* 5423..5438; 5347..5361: 0.96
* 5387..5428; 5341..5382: 0.94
